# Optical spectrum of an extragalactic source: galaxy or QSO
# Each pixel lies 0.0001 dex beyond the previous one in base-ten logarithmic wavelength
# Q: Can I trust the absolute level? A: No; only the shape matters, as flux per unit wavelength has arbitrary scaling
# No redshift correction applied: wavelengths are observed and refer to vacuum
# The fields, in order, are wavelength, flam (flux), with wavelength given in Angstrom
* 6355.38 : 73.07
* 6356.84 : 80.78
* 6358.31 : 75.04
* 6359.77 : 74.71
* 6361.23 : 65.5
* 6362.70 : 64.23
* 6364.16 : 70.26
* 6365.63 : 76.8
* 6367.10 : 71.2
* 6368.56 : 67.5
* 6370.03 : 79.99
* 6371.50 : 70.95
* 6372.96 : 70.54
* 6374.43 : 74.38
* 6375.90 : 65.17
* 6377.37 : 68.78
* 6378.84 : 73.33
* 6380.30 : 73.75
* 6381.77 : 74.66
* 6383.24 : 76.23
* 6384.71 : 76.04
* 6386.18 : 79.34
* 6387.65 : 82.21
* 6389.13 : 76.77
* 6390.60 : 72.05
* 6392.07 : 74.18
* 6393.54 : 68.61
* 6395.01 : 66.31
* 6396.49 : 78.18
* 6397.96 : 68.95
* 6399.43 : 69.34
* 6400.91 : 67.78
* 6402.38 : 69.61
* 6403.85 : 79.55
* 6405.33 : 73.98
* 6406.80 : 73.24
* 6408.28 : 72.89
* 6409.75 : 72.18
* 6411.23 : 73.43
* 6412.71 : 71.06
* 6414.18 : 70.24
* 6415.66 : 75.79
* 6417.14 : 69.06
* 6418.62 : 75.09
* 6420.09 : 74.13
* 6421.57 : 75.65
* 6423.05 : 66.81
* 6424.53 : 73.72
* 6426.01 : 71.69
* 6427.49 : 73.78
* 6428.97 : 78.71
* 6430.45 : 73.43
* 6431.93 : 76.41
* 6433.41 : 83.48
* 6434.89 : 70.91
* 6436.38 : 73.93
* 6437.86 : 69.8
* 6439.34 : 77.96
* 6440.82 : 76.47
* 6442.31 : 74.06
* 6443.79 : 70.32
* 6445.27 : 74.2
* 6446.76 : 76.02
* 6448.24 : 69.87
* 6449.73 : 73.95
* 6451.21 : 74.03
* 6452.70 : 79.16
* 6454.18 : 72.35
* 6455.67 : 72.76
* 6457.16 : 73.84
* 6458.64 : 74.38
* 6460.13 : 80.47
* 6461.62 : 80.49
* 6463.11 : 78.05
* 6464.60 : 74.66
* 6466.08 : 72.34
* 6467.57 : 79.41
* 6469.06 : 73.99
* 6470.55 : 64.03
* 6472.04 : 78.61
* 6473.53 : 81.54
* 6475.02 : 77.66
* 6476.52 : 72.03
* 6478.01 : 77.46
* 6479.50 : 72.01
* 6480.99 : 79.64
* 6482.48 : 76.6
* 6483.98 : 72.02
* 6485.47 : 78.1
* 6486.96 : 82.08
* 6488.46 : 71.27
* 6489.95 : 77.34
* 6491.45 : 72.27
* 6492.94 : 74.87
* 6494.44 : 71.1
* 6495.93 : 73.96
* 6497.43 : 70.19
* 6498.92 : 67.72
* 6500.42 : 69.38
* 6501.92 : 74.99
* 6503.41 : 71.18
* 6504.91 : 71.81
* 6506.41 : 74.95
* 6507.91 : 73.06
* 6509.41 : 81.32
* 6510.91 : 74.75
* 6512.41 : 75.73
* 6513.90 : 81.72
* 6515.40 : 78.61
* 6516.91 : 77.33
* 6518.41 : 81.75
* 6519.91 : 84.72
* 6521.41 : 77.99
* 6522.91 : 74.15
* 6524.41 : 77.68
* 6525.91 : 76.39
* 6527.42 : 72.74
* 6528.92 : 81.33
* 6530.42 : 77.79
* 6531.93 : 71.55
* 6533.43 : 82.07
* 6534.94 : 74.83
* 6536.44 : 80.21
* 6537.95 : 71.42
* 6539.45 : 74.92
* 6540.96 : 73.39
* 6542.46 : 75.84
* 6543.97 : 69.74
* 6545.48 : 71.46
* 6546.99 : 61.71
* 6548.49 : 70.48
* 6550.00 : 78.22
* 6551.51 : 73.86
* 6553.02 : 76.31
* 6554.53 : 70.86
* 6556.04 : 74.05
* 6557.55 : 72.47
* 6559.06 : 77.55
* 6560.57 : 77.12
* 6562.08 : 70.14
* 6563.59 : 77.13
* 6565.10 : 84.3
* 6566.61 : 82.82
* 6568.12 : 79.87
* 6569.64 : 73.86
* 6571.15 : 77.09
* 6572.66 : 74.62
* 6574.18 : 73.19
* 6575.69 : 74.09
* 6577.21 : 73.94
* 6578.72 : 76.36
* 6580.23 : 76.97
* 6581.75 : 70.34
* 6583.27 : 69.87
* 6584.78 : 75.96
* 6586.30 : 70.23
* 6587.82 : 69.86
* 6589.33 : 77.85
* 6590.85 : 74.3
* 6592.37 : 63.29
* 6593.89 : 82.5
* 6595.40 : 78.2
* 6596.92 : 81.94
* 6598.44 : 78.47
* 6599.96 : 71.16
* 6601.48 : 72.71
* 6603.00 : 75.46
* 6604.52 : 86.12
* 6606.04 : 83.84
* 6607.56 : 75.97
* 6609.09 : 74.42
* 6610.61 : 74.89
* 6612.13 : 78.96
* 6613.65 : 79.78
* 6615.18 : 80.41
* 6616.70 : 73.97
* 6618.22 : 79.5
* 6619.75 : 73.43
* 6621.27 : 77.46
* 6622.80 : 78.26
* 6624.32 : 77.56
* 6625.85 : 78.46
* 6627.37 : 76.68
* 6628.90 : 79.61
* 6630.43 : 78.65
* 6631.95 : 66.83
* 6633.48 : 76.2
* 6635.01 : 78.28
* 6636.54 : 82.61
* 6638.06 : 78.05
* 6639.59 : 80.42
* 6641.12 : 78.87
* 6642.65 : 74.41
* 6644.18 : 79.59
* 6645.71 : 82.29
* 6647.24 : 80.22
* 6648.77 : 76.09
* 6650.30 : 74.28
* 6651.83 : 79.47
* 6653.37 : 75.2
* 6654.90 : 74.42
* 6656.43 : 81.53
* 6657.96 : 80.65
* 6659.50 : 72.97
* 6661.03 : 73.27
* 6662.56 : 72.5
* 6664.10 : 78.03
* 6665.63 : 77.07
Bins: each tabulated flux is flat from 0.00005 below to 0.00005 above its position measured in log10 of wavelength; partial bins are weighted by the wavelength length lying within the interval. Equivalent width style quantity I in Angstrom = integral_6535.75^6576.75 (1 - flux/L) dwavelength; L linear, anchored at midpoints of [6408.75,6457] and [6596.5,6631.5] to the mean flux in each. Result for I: 0.9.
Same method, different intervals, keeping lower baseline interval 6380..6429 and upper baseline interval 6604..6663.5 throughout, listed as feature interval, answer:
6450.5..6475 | -0.43 Angstrom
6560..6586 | 0.27 Angstrom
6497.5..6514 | 0.31 Angstrom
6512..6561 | 0.08 Angstrom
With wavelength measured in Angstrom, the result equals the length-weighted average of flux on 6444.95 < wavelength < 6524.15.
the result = 75.4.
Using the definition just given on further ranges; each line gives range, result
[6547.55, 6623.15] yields 75.8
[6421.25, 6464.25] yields 74.7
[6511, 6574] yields 76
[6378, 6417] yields 73.4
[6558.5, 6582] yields 76.3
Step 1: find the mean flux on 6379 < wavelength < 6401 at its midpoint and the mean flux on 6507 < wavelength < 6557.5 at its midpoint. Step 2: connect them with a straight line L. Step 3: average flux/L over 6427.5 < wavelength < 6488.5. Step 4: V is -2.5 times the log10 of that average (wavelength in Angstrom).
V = -0.010 mag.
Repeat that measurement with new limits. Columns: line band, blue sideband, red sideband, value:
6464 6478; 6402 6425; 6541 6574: -0.02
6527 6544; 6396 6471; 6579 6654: 0.00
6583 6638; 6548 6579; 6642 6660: 0.00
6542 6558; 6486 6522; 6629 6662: 0.06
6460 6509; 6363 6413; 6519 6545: 0.01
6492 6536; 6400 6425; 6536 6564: -0.04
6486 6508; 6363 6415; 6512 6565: 0.03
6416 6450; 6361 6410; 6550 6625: -0.01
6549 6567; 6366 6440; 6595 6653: 0.01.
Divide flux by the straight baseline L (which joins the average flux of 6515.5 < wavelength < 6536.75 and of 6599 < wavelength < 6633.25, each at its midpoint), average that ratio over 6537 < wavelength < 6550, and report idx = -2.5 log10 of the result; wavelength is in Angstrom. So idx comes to 0.09 mag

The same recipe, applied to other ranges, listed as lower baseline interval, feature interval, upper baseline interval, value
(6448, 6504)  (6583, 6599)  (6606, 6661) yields 0.026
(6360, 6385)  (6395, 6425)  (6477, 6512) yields 0.002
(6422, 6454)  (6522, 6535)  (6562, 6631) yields -0.016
